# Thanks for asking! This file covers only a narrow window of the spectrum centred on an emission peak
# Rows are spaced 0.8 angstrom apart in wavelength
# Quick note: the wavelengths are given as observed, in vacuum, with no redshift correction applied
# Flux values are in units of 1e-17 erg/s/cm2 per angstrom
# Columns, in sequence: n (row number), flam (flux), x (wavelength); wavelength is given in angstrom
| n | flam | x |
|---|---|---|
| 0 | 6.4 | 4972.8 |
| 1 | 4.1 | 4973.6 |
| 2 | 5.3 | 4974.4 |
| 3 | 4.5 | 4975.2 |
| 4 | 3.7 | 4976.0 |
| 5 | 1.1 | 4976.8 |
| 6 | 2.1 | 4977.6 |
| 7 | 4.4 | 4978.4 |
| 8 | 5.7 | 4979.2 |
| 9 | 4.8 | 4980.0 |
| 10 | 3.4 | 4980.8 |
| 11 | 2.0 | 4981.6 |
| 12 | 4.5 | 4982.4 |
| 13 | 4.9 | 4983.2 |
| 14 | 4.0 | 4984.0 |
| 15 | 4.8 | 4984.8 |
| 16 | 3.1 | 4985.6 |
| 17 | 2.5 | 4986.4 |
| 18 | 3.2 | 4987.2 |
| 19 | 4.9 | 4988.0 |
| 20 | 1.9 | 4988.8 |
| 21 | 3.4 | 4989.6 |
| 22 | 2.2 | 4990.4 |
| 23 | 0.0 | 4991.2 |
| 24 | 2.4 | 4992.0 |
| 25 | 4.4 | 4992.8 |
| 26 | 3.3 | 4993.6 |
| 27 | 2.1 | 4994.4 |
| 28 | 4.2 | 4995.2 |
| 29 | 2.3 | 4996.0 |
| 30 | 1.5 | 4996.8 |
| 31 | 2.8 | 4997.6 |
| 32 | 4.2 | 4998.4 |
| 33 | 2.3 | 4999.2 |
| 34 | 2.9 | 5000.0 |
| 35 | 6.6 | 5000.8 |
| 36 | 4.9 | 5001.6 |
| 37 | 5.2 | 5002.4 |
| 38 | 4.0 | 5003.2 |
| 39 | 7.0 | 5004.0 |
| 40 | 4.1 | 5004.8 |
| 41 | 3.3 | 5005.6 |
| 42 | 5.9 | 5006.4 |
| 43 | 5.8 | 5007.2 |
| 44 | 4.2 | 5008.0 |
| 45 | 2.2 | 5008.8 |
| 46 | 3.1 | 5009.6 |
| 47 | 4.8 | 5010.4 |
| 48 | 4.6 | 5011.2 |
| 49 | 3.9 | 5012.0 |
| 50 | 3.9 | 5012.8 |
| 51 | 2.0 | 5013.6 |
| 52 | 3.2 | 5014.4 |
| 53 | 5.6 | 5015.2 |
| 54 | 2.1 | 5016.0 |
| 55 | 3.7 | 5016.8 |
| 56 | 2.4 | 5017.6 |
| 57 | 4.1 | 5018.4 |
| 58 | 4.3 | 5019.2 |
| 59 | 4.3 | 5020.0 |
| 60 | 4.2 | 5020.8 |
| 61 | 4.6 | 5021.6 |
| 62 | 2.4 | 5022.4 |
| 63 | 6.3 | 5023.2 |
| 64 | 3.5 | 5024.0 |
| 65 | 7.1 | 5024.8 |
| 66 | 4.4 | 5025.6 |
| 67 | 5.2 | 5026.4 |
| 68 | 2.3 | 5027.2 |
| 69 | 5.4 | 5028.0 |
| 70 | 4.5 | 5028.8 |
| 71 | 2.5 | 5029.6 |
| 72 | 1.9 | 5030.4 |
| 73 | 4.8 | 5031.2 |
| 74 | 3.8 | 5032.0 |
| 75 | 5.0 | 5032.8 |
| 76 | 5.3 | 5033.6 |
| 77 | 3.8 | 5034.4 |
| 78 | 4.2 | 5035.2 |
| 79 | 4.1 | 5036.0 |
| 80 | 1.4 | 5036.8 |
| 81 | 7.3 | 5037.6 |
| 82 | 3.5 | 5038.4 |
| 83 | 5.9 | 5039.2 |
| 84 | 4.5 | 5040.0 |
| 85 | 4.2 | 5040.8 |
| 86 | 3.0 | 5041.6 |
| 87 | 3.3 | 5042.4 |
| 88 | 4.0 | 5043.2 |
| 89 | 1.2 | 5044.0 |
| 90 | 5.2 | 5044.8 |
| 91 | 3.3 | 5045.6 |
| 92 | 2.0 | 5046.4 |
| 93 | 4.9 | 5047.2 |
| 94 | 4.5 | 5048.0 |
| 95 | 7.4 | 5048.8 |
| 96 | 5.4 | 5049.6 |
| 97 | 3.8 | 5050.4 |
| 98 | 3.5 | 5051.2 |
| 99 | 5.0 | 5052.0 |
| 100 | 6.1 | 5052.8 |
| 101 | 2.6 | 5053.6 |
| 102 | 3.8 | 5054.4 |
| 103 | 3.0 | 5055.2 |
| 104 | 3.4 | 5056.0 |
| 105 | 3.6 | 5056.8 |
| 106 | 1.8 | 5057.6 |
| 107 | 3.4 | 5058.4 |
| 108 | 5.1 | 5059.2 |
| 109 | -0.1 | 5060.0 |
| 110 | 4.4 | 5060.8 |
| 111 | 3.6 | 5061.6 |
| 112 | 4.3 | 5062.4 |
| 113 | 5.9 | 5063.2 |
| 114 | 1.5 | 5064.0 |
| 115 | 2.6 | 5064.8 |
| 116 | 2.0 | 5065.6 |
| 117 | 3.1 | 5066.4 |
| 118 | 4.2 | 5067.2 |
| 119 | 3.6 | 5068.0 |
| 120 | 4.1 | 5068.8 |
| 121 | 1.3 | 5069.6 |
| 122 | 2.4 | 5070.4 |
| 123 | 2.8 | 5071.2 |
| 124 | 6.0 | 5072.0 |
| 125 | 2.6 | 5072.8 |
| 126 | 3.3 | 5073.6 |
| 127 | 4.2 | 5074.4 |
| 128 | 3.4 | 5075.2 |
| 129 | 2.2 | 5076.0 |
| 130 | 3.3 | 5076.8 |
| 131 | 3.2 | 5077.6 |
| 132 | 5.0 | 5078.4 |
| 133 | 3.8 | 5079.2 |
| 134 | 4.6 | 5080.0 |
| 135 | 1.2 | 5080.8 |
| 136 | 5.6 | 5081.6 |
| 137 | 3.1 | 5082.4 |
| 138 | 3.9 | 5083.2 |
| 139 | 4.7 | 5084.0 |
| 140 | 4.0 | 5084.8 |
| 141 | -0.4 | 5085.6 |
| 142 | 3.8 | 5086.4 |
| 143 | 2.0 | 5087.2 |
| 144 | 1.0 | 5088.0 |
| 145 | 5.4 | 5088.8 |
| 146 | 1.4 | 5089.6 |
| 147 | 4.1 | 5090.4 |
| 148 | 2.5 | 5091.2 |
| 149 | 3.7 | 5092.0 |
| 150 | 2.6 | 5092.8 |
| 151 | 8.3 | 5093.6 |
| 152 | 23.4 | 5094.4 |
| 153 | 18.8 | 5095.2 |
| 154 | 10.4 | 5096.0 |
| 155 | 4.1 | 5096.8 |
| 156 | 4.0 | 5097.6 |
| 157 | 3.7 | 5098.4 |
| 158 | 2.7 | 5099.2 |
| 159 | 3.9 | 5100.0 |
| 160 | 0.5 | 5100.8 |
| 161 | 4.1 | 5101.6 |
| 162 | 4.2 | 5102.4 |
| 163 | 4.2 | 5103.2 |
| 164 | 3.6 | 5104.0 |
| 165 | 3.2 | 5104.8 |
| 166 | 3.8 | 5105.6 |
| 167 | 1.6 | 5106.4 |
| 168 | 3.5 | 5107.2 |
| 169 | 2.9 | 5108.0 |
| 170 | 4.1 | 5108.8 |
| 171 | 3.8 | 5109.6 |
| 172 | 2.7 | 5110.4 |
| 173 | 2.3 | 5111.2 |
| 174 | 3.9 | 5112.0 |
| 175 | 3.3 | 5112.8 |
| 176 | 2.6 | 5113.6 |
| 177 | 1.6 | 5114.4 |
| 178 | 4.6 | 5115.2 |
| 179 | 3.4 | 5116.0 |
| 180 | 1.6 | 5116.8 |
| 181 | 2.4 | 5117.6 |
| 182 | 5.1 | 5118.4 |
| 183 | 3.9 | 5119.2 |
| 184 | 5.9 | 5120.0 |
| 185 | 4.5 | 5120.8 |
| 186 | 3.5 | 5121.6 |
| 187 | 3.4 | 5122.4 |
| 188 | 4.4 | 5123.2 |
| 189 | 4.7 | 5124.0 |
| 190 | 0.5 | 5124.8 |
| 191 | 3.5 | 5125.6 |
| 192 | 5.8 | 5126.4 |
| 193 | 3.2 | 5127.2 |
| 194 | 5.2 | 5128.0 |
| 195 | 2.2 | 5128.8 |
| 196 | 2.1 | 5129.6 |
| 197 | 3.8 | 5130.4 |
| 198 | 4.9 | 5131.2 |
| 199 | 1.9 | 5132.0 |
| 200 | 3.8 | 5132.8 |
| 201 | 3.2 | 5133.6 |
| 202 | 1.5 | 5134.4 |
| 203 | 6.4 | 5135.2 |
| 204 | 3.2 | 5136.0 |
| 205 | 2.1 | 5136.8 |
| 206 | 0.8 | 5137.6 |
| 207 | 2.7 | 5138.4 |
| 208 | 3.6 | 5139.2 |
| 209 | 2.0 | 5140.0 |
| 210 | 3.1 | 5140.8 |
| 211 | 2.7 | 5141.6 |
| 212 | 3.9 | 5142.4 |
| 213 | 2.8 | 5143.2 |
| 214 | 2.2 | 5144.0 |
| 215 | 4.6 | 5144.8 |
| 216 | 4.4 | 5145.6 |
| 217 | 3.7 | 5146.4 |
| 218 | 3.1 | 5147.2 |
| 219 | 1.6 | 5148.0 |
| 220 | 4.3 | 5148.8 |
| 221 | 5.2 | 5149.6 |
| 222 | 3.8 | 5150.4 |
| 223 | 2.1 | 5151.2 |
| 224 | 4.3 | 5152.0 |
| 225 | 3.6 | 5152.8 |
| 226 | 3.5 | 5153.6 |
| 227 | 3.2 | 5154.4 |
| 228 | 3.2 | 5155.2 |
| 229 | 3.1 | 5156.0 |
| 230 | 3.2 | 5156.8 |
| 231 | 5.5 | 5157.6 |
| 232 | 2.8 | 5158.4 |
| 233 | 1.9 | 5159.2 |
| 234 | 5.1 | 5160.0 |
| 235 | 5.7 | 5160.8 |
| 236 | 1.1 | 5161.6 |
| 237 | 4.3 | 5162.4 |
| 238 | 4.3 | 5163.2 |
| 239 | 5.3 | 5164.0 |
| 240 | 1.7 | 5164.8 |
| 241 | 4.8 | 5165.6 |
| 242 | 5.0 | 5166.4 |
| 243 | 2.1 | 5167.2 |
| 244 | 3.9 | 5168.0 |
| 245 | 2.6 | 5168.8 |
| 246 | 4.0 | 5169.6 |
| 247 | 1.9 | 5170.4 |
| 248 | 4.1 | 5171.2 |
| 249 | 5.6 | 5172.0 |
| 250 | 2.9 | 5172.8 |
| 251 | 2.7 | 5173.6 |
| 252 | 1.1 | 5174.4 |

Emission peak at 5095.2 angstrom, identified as Hbeta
